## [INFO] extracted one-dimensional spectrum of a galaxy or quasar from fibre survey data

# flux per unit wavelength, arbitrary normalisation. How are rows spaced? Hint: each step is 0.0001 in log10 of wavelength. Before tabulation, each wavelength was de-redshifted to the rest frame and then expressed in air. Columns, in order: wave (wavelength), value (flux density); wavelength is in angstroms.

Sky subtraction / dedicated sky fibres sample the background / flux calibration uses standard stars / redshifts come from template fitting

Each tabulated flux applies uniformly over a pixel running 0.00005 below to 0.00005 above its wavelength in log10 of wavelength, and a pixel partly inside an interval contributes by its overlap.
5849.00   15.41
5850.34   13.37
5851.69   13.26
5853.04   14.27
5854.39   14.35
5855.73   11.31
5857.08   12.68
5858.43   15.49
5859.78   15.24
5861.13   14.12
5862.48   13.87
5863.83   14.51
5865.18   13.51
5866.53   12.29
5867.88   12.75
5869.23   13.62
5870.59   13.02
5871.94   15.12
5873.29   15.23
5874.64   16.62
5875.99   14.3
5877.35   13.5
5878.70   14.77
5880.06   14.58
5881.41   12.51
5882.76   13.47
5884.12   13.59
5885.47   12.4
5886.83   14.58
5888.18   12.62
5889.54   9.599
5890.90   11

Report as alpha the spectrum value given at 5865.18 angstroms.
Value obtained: 13.51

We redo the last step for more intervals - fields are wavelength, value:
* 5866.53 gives 12.29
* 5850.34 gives 13.37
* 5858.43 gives 15.49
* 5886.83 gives 14.58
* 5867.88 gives 12.75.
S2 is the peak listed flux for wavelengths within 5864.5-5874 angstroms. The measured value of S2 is 15.23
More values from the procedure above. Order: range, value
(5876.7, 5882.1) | 14.77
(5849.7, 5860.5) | 15.49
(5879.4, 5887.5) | 14.58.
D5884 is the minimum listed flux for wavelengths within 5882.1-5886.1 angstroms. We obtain 12.4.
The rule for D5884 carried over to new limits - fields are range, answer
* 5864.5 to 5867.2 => 12.29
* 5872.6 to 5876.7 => 14.3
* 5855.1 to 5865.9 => 11.31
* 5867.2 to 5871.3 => 12.75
